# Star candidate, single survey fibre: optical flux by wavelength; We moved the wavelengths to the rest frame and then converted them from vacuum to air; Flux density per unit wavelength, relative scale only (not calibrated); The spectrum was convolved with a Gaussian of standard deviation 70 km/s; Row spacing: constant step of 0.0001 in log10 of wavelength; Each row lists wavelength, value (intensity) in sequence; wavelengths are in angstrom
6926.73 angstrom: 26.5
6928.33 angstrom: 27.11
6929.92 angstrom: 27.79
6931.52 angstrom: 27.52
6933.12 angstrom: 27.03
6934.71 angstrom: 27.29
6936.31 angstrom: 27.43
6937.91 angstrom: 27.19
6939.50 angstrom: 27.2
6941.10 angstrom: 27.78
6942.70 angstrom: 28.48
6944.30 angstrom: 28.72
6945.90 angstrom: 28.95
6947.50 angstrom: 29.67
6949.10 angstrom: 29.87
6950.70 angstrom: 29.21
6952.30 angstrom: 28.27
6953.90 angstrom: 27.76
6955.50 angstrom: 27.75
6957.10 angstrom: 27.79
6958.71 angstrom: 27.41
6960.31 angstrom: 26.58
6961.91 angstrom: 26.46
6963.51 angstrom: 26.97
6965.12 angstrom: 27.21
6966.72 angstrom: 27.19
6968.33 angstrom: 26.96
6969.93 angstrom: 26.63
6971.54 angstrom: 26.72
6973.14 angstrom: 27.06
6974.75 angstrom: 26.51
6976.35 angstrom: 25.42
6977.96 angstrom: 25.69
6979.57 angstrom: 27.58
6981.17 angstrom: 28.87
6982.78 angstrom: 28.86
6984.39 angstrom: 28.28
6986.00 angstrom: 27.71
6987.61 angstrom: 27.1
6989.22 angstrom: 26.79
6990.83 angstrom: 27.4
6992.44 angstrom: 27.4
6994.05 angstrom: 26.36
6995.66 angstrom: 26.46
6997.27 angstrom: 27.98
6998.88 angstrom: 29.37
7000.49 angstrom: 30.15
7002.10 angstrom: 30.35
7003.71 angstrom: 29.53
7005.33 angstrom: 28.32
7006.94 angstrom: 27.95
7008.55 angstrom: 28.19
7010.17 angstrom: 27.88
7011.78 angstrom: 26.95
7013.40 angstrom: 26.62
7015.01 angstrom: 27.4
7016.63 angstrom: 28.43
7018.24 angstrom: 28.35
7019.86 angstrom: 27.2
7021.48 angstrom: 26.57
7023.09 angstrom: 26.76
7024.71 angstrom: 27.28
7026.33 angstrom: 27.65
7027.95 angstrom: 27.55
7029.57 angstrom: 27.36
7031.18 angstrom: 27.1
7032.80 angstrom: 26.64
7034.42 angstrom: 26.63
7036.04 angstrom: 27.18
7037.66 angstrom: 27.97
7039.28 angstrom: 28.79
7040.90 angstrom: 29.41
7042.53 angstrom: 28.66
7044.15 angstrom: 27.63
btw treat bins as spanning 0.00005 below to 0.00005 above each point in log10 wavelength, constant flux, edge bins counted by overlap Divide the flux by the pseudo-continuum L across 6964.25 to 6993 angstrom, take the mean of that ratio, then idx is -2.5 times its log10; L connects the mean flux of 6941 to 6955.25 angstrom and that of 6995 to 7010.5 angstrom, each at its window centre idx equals 0.06 mag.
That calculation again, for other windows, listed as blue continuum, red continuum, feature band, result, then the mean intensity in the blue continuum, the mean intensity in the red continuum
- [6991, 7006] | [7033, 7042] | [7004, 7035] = 0.03 mag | 28.4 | 27.9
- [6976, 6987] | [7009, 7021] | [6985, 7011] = -0.02 mag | 27.5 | 27.5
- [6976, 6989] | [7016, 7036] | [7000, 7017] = -0.04 mag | 27.5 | 27.3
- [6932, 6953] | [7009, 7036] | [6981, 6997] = 0.01 mag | 28.2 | 27.3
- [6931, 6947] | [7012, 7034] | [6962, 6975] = 0.03 mag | 27.8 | 27.3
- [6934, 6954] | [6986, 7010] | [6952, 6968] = 0.04 mag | 28.3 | 28.1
